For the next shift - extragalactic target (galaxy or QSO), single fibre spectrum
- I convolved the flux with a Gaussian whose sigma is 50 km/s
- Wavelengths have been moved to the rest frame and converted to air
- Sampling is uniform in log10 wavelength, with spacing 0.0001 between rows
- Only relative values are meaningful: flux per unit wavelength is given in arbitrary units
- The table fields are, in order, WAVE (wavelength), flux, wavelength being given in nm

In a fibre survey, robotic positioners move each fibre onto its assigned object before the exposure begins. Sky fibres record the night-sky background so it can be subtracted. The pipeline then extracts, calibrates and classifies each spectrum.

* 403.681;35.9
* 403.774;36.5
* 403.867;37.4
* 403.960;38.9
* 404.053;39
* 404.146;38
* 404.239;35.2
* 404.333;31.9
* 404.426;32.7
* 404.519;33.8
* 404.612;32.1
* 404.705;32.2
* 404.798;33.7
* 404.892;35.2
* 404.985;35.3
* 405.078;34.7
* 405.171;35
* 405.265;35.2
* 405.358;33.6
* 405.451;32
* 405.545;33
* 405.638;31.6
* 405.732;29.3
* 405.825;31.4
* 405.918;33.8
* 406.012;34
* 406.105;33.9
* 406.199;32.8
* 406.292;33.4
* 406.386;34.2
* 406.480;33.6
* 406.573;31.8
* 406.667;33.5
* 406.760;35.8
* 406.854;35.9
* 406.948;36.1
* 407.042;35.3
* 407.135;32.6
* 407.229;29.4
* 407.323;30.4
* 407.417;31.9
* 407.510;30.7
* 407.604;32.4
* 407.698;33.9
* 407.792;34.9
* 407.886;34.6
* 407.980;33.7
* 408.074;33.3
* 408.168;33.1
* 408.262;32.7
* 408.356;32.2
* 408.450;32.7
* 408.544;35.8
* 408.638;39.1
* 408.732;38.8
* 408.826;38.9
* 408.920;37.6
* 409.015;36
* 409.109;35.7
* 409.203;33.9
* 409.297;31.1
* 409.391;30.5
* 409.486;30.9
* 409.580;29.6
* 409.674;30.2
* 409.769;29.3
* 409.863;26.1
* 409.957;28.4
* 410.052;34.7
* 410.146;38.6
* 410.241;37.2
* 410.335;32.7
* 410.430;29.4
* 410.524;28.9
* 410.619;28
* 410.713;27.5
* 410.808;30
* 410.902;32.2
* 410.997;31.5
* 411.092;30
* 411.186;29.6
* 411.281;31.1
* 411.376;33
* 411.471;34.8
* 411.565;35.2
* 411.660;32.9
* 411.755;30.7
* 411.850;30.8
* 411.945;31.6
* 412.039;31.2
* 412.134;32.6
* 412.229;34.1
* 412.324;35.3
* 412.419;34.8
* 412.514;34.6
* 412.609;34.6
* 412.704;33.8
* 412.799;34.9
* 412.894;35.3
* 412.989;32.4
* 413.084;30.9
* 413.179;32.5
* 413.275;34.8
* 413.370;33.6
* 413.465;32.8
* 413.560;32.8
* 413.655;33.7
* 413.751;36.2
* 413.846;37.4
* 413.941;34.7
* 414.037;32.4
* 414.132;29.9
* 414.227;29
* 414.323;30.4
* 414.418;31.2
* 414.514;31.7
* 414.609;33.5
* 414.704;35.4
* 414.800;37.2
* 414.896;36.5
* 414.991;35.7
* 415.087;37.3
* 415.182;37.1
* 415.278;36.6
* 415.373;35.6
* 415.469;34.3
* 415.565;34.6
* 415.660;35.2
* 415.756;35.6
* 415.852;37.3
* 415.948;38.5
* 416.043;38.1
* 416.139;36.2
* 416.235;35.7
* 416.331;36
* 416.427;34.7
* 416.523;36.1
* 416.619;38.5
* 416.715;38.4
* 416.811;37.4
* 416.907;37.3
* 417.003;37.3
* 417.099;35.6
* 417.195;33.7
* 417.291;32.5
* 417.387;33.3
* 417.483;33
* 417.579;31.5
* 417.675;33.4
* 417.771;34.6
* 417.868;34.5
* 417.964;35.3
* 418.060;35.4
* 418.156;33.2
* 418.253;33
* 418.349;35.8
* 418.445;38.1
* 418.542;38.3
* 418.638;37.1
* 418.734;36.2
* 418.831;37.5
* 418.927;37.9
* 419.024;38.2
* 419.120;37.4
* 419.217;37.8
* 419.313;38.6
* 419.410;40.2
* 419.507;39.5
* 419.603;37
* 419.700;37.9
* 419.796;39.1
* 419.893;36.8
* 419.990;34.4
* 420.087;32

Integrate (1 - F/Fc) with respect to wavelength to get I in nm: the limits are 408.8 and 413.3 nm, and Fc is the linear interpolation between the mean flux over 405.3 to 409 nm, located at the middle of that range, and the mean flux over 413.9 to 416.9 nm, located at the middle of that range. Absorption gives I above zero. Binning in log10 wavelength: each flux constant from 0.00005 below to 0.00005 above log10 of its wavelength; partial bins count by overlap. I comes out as 0.26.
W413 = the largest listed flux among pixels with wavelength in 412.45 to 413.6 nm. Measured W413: 35.3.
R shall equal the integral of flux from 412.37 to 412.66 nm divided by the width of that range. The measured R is 34.7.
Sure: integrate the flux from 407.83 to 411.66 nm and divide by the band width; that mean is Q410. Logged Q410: 32.7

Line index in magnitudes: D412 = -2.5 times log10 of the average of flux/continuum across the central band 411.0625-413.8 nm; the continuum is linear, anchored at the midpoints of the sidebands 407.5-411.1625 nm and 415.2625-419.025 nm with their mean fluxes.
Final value 0.025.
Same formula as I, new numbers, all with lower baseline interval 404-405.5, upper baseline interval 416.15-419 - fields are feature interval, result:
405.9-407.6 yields 0.06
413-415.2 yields 0.10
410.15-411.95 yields 0.17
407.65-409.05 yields -0.02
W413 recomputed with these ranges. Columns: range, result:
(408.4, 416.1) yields 39.1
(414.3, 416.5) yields 38.5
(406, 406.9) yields 35.9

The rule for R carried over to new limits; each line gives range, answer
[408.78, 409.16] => 37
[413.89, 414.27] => 31.6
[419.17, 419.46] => 38.8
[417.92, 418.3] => 34.2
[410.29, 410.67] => 29.7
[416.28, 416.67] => 36.3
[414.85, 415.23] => 36.7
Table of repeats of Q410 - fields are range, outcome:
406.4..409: 34.1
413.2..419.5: 35.4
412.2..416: 34.4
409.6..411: 30.9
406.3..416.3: 33.5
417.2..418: 33.5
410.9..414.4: 32.9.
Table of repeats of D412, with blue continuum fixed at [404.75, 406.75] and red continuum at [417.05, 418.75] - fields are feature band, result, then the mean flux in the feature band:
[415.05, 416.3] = -0.06 mag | 36.3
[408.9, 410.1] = 0.07 mag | 31.7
